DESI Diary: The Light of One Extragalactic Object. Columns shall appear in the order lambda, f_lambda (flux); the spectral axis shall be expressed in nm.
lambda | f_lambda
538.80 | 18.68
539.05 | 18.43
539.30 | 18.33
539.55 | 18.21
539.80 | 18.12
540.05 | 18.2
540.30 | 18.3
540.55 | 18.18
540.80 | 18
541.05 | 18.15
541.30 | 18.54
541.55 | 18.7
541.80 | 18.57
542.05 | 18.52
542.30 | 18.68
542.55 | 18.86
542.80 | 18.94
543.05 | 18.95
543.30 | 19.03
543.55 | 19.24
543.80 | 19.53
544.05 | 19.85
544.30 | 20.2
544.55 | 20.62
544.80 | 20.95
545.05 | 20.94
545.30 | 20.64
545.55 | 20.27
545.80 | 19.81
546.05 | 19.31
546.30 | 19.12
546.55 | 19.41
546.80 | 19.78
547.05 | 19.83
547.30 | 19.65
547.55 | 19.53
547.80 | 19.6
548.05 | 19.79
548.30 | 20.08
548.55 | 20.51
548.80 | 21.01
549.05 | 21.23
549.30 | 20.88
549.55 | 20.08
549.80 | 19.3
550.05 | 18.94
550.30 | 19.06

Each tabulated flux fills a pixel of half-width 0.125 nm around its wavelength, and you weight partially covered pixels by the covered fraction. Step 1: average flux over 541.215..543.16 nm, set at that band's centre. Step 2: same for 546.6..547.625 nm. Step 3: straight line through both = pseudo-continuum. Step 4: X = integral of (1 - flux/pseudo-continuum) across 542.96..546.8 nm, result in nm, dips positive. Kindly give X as -0.12 nm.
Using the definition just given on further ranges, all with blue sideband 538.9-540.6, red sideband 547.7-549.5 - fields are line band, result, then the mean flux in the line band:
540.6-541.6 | 0.02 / 18.3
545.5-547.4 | 0.03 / 19.6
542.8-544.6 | -0.03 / 19.5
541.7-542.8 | 0.01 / 18.7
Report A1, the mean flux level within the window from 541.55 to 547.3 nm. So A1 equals 19.6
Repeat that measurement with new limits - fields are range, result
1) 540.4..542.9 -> 18.5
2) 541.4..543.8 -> 18.9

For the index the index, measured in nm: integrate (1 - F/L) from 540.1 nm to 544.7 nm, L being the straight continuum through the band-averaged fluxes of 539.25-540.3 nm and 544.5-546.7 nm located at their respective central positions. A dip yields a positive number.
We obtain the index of 0.03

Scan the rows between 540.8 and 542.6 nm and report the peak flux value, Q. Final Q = 18.86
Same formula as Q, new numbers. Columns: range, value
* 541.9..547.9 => 20.95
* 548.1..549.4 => 21.23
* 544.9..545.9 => 20.94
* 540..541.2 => 18.3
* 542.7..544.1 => 19.85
